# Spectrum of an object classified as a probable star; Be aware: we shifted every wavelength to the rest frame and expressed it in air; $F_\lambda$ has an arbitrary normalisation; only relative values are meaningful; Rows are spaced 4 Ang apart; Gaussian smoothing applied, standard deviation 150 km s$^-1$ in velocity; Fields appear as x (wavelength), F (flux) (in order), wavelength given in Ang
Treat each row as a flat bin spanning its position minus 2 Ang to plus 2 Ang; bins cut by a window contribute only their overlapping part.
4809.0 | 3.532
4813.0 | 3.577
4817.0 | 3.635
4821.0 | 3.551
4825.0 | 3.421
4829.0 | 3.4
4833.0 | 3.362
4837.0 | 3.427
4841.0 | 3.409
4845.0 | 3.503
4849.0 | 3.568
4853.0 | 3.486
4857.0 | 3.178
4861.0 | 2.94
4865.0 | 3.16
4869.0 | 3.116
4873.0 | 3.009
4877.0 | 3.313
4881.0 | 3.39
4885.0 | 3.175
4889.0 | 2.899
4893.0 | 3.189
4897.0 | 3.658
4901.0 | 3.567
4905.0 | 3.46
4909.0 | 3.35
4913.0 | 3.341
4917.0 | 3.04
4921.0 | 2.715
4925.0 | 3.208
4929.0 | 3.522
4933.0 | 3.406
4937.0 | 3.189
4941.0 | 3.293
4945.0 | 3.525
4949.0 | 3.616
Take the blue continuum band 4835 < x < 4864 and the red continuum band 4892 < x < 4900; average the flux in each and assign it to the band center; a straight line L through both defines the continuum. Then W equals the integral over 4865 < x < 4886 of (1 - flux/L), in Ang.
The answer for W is 1.4 Ang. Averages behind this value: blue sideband 3.35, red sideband 3.47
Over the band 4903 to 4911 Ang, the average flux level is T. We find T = 3.41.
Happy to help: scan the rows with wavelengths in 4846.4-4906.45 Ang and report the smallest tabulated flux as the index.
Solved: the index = 2.899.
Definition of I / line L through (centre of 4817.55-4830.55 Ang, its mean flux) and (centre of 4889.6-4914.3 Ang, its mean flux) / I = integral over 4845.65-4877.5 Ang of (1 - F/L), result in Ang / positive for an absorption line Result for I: 2.0 Ang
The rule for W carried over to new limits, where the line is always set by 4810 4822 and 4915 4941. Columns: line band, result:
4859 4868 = 0.9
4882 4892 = 0.7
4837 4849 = 0.1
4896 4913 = -1.1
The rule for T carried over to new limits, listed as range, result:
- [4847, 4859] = 3.41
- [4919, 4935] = 3.21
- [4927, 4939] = 3.37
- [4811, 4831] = 3.52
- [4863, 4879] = 3.15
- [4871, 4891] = 3.16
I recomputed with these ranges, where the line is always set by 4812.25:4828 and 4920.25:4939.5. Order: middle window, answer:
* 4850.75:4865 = 0.96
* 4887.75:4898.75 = 0.25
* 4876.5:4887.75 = 0.35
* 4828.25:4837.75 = 0.29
